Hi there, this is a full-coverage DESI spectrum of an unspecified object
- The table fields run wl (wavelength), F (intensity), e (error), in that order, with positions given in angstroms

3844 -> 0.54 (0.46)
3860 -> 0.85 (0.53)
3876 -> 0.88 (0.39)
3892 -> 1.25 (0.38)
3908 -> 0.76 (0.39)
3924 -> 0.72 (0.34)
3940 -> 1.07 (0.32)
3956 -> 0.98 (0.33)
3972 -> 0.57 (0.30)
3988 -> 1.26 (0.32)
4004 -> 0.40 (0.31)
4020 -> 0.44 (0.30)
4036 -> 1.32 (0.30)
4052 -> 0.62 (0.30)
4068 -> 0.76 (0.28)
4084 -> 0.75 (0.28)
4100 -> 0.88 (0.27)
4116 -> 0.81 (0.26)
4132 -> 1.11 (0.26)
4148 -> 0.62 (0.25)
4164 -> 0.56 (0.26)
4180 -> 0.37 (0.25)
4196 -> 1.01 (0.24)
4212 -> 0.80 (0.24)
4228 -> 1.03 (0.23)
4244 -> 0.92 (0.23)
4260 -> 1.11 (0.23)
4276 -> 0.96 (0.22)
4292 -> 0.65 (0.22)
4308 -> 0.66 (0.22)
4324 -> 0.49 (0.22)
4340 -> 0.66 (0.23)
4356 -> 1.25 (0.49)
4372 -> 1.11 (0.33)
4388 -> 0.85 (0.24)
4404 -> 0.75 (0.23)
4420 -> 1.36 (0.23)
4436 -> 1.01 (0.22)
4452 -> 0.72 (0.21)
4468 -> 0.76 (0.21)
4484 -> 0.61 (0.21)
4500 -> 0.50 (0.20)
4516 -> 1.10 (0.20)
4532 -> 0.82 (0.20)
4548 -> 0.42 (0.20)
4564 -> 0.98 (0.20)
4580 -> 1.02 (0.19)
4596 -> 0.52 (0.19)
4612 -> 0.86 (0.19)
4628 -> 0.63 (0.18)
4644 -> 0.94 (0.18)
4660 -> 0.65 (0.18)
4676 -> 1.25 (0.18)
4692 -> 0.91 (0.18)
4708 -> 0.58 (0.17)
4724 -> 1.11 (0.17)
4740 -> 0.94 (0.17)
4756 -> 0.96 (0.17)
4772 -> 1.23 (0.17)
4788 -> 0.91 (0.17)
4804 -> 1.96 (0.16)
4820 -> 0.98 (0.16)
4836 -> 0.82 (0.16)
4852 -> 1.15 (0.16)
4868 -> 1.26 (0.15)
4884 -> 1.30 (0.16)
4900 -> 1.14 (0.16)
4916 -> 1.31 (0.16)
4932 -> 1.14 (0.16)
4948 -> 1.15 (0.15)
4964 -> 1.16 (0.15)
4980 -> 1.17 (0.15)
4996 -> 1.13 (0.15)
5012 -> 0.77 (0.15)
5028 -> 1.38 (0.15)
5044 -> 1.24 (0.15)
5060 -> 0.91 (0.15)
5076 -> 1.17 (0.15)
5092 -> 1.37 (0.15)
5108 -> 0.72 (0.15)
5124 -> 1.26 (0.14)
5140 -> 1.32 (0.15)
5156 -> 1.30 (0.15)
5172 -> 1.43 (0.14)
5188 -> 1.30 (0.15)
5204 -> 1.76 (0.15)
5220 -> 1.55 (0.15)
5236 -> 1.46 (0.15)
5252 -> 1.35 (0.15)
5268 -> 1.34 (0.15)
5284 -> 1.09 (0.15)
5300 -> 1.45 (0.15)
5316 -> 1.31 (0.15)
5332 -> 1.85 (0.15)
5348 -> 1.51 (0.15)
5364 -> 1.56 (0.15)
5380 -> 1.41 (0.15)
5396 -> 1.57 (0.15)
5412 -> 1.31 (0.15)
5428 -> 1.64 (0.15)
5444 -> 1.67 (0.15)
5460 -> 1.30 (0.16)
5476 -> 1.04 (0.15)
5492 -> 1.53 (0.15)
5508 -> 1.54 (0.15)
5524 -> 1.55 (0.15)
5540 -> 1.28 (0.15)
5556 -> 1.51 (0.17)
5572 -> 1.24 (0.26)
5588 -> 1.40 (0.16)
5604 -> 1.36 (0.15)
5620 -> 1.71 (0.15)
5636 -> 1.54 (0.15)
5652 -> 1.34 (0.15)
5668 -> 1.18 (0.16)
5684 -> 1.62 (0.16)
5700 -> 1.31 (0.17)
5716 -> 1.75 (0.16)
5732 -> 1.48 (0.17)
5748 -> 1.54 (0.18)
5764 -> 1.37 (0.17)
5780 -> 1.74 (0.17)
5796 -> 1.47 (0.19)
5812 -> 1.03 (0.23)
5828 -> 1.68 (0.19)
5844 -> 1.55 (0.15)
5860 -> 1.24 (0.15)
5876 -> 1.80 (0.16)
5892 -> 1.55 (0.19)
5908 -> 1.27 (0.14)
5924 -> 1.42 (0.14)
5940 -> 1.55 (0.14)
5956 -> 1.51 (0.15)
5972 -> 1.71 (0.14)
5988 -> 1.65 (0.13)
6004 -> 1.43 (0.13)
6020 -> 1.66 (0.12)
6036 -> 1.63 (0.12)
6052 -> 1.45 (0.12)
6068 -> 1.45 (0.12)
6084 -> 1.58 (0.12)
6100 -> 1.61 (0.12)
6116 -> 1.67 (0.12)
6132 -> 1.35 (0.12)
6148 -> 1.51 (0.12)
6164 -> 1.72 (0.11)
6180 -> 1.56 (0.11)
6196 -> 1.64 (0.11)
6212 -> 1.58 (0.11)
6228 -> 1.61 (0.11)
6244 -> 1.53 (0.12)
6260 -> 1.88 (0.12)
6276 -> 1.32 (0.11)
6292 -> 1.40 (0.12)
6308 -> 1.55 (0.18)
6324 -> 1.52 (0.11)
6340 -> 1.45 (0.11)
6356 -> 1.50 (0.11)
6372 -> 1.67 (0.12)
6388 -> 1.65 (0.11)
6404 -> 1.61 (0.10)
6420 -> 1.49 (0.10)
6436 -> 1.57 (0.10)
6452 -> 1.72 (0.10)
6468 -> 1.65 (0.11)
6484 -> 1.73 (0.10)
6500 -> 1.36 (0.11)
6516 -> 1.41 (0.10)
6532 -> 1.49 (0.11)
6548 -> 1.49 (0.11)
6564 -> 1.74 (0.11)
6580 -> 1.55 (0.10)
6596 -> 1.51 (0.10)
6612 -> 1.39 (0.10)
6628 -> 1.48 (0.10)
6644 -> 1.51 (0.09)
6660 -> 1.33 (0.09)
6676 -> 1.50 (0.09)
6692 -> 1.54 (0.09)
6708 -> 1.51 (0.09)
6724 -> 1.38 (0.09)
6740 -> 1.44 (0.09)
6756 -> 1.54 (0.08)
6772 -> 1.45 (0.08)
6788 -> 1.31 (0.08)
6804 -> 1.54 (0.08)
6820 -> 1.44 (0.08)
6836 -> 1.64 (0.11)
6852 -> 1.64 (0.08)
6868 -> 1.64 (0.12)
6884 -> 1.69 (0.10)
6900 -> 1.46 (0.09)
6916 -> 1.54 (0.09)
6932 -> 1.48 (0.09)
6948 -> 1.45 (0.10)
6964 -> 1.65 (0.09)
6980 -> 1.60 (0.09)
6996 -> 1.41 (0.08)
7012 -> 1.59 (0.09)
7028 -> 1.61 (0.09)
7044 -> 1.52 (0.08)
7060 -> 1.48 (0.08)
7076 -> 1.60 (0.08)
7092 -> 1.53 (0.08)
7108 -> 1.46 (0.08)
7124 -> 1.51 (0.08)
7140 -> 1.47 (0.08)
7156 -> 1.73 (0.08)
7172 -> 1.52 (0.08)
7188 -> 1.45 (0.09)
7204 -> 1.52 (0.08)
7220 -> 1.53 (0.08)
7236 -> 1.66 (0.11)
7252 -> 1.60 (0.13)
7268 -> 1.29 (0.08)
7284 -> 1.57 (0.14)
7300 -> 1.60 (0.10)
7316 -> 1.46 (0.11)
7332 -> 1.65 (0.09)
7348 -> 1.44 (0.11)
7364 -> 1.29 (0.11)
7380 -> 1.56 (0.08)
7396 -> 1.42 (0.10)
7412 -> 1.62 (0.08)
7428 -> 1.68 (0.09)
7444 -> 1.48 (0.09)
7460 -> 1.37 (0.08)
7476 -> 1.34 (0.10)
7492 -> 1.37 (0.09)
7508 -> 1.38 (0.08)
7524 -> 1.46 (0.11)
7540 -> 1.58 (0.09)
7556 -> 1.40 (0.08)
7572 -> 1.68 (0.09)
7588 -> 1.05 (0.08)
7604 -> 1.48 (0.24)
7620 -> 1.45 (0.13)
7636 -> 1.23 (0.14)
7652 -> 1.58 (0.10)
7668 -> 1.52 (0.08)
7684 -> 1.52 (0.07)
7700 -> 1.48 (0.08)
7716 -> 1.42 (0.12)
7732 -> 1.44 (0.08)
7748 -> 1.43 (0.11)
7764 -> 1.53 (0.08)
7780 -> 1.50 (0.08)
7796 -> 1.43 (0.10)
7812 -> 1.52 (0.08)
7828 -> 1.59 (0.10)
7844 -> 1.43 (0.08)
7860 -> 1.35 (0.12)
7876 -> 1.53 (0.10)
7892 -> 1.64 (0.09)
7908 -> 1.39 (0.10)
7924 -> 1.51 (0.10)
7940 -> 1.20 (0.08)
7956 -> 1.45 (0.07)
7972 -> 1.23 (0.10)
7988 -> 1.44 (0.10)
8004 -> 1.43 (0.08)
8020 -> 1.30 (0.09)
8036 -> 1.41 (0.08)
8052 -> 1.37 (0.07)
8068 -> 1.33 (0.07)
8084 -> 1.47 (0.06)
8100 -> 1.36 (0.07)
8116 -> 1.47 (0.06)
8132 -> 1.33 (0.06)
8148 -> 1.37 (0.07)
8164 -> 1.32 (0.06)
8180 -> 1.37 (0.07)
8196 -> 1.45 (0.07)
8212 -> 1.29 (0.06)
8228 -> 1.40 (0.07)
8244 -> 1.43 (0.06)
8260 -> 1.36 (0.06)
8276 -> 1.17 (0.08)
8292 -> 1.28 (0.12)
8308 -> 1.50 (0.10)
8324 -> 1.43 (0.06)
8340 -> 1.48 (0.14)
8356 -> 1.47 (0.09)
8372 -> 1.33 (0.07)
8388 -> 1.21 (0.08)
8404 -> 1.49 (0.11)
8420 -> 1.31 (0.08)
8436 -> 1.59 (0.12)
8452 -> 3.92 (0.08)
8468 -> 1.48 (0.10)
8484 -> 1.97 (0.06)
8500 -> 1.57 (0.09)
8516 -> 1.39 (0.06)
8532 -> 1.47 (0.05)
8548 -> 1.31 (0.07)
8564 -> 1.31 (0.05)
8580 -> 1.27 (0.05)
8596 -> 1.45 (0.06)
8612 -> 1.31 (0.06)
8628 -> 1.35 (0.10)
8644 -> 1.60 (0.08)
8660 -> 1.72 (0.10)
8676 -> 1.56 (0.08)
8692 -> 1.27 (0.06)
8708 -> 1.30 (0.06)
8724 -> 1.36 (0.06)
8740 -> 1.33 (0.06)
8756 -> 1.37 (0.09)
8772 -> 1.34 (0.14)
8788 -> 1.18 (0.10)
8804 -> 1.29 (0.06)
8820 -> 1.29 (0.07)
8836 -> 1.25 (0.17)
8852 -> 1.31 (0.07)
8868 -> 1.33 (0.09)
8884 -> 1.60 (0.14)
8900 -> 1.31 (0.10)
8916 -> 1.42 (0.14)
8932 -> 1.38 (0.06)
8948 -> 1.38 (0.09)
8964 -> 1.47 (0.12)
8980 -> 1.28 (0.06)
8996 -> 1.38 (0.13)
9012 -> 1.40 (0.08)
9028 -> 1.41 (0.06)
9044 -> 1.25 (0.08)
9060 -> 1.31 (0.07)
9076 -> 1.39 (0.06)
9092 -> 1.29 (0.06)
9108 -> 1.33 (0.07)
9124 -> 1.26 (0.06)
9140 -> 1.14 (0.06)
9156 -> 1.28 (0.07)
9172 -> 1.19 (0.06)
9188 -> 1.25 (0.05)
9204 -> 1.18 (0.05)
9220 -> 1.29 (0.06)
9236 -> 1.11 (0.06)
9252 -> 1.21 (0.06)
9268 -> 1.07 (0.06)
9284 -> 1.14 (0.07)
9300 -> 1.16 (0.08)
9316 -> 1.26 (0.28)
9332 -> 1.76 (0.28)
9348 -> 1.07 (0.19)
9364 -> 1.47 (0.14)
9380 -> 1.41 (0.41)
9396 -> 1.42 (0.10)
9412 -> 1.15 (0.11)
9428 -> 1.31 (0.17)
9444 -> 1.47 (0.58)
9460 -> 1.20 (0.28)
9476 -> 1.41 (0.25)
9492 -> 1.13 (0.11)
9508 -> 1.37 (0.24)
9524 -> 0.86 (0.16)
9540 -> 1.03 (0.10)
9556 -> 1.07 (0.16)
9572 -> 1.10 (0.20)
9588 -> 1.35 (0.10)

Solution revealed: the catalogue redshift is 0.29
